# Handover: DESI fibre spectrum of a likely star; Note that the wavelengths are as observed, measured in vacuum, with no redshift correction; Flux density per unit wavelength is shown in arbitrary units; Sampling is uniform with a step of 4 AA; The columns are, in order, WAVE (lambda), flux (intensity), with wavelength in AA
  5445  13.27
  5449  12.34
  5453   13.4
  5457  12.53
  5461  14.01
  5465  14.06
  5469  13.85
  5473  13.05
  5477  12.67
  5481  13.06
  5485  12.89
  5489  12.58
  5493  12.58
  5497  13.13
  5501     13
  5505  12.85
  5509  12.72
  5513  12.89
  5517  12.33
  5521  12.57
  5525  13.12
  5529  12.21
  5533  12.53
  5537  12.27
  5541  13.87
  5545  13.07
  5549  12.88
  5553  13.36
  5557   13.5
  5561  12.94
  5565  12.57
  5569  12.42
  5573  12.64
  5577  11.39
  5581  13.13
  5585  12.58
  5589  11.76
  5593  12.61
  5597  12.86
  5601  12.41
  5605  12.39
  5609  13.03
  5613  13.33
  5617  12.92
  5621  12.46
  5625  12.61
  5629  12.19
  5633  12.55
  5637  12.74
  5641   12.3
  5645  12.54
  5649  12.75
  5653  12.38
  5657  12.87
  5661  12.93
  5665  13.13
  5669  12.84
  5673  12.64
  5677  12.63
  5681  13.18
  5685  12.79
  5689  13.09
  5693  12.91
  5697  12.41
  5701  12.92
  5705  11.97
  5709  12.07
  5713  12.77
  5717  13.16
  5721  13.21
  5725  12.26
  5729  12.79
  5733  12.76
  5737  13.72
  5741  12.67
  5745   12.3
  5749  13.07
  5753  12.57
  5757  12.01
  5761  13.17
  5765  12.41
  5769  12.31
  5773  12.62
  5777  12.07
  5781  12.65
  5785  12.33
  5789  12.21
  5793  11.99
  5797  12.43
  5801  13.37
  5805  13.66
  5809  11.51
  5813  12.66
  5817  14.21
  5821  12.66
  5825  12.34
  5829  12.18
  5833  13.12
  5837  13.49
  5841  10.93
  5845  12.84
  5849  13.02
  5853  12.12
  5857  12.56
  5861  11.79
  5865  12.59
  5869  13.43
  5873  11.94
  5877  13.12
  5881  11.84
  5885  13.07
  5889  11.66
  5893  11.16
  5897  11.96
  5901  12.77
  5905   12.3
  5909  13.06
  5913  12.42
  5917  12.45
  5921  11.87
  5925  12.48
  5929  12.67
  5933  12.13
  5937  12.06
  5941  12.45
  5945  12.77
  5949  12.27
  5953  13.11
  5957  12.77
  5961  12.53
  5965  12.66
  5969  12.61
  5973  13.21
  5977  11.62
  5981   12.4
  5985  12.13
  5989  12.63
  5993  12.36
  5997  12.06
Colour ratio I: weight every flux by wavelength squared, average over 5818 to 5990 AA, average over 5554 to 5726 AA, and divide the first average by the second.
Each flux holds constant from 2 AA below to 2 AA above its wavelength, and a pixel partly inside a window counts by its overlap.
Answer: 1.08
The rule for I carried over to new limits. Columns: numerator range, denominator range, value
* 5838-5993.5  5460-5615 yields 1.10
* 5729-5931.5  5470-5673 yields 1.08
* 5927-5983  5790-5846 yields 1.04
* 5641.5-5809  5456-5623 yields 1.06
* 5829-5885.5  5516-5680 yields 1.08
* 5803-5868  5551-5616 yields 1.09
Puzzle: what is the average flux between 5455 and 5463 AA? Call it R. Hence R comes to 13.3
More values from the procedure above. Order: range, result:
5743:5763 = 12.6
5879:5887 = 12.5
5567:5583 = 12.4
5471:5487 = 12.9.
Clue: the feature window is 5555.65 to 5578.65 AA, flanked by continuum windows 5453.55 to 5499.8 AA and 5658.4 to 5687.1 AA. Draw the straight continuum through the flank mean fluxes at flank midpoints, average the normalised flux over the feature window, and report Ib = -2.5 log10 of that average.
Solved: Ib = 0.04 mag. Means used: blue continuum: 13.1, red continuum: 12.9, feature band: 12.6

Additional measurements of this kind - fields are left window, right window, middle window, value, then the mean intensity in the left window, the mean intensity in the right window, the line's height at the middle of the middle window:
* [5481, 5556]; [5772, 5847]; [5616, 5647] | 0.02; 12.8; 12.6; 12.7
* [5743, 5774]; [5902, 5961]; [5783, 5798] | 0.03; 12.6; 12.5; 12.5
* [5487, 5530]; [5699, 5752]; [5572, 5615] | 0.02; 12.7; 12.7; 12.7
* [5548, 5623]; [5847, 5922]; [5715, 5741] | -0.04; 12.7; 12.4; 12.5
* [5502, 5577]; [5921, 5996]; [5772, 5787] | 0.02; 12.8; 12.5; 12.6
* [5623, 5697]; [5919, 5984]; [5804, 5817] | -0.02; 12.7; 12.5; 12.6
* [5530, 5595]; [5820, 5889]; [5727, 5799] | 0.00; 12.7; 12.5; 12.6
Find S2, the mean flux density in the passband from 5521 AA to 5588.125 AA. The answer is 12.8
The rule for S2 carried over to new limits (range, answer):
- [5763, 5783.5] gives 12.4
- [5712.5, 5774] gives 12.7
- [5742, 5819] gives 12.6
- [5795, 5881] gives 12.6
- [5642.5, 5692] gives 12.8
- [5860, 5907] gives 12.3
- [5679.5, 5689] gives 13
